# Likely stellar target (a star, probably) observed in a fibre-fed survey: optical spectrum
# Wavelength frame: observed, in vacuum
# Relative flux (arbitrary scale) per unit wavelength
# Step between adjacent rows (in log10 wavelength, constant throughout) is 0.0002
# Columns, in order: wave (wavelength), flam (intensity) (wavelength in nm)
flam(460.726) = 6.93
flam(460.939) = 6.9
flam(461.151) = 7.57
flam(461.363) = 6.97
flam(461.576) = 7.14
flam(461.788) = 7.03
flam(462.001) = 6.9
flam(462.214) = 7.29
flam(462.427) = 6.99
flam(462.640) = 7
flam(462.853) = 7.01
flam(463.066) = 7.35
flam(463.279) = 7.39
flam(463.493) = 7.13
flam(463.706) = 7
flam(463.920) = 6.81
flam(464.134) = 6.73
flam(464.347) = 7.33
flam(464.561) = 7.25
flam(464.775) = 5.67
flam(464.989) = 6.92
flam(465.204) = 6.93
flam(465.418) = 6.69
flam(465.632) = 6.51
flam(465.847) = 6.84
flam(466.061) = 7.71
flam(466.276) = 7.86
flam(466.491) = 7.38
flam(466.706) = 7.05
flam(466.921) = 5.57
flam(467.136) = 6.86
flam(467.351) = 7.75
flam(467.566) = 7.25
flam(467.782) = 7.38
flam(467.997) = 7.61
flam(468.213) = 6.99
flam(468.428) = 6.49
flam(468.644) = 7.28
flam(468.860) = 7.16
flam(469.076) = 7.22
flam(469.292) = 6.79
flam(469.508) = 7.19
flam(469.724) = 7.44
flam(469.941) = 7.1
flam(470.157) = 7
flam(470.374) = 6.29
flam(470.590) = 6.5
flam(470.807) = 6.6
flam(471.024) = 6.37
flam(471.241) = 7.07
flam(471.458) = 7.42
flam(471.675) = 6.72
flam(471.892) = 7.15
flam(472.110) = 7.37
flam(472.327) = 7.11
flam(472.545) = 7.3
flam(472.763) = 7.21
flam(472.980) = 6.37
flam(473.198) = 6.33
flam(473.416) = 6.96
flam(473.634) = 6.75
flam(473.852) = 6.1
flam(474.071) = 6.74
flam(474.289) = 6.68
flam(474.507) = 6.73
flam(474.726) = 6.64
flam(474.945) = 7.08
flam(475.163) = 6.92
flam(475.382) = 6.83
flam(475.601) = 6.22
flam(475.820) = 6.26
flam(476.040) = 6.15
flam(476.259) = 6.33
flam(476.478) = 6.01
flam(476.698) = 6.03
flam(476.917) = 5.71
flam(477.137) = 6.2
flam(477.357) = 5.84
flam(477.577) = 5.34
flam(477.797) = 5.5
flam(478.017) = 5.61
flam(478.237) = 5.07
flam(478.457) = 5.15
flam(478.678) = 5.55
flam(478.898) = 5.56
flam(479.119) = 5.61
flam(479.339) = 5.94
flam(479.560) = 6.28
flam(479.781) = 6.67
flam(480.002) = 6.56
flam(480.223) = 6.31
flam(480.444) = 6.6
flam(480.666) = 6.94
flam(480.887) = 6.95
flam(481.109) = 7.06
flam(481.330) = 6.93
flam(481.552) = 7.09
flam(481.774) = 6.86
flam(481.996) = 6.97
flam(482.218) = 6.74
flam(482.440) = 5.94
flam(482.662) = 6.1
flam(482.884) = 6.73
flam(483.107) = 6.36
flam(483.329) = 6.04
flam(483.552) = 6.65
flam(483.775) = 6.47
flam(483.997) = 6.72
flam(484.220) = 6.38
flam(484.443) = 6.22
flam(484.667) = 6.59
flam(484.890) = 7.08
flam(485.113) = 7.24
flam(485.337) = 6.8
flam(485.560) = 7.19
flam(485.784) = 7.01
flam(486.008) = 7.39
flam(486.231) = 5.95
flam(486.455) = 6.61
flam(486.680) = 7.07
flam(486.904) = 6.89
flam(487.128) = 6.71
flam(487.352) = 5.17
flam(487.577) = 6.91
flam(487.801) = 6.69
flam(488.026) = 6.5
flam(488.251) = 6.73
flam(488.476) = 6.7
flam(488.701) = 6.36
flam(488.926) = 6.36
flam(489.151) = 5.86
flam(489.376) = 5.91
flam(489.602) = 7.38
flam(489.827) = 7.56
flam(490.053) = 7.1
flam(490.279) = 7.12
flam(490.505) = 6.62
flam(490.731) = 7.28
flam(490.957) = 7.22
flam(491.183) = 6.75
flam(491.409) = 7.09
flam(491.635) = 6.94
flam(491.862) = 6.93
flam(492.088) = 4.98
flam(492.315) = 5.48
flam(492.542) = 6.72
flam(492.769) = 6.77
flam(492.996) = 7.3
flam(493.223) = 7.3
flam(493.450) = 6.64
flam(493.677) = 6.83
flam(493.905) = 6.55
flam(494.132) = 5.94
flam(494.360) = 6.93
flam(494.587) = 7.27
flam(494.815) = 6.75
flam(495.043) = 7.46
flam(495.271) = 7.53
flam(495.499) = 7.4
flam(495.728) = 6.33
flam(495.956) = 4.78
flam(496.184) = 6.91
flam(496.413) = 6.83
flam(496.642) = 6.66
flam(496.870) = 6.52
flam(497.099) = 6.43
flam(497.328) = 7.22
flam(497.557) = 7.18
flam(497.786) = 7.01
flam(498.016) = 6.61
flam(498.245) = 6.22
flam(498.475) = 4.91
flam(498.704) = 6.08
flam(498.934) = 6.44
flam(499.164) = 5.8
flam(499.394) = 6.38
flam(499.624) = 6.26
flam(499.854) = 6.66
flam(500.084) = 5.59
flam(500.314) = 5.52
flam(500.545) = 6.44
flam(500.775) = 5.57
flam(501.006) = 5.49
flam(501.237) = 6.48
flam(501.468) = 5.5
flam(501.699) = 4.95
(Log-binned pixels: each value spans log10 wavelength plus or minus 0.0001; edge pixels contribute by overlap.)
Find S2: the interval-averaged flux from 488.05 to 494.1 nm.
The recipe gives 6.7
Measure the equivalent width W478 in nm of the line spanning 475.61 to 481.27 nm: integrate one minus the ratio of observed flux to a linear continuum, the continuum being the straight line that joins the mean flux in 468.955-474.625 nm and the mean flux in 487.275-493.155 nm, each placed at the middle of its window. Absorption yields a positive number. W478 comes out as 0.60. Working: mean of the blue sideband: 6.87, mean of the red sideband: 6.65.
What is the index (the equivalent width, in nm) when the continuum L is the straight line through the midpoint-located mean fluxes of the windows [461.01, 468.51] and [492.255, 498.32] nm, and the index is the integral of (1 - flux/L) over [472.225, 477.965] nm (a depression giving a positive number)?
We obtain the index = 0.42 nm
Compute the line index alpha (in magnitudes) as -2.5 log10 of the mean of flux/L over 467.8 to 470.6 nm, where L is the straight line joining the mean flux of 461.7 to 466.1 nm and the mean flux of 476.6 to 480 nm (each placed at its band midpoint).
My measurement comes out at -0.08 mag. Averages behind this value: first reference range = 6.96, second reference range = 5.76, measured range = 7.04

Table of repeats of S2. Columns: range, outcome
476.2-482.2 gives 6.18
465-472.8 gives 7.03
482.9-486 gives 6.7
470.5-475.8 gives 6.79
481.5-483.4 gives 6.53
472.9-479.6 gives 6.14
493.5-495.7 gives 6.93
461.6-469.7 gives 7.04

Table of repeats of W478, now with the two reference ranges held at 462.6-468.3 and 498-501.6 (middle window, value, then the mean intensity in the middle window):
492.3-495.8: -0.408 nm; 6.87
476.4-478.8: 0.371 nm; 5.63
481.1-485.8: -0.142 nm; 6.68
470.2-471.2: 0.052 nm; 6.52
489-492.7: -0.254 nm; 6.68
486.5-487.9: -0.046 nm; 6.57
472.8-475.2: 0.035 nm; 6.68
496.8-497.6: -0.102 nm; 6.82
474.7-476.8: 0.087 nm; 6.44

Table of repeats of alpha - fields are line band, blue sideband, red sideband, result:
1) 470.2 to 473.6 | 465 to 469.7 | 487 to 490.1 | 0.018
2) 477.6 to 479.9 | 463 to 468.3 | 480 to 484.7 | 0.177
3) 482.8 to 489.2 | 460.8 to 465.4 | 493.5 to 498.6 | 0.025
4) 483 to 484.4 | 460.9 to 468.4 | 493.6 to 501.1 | 0.043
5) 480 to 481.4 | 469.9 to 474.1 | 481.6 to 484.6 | -0.035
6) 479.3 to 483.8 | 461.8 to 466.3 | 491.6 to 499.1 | 0.029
